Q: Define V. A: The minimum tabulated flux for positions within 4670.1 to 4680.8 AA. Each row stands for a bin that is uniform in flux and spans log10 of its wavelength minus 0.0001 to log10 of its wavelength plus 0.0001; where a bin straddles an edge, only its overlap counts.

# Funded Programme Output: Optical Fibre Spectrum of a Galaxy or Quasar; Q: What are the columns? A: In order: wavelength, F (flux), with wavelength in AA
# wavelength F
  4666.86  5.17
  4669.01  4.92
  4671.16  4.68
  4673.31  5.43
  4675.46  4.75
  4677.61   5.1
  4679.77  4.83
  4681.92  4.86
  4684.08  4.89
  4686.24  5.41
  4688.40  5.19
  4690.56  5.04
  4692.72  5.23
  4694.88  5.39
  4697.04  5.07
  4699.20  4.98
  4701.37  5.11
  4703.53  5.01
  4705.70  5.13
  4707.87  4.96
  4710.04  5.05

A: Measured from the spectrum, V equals 4.68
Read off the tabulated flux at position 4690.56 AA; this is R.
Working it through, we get 5.04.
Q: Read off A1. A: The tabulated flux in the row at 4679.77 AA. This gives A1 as 4.83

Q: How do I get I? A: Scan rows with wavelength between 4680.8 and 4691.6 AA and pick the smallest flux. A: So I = 4.86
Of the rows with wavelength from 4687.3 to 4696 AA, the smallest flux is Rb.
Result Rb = 5.04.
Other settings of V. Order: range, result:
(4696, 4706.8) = 4.98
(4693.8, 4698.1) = 5.07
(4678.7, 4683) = 4.83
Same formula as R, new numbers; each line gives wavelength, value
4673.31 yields 5.43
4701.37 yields 5.11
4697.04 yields 5.07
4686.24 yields 5.41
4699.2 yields 4.98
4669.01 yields 4.92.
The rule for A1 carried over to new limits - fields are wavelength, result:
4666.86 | 5.17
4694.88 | 5.39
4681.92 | 4.86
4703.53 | 5.01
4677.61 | 5.1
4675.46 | 4.75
